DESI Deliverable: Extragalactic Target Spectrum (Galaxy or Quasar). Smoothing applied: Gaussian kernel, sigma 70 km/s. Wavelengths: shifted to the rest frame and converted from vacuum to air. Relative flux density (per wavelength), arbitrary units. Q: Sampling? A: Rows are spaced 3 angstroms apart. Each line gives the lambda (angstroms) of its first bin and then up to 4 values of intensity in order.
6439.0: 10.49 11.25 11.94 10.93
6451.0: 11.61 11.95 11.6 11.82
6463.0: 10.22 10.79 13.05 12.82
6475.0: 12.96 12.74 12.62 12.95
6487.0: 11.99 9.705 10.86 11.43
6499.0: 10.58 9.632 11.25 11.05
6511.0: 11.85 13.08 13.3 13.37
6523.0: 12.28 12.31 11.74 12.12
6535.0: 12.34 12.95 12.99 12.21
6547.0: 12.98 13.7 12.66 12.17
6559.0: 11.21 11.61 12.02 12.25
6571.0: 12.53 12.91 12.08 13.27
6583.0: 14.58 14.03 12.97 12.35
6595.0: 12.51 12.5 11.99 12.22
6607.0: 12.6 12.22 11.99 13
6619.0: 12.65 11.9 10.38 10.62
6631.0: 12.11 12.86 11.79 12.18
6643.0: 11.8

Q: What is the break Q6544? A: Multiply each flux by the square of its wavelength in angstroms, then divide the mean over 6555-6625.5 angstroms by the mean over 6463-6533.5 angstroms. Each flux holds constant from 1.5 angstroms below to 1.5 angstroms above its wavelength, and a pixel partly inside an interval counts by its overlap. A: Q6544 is 1.08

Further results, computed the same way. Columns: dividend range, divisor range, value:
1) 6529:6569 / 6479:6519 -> 1.08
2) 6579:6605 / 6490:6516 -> 1.19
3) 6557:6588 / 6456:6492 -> 1.09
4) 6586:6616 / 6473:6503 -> 1.11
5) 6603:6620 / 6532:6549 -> 1.00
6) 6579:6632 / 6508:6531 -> 1.02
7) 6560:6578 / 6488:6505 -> 1.18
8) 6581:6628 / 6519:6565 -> 1.02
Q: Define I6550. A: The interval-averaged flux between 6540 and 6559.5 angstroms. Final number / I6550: 12.6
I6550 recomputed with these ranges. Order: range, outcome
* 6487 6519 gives 11.3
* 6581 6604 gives 12.9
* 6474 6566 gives 12.1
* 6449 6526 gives 11.8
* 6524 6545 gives 12.4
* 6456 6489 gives 12.1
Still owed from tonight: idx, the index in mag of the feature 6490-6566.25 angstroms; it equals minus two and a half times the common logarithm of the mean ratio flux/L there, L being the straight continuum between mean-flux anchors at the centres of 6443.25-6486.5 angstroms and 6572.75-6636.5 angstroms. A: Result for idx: 0.02 mag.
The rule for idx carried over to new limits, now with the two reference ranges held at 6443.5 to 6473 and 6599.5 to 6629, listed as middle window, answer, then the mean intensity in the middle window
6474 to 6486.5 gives -0.09 mag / 12.7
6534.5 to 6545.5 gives -0.07 mag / 12.6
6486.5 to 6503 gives 0.10 mag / 10.7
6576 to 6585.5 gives -0.13 mag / 13.5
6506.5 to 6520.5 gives -0.06 mag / 12.5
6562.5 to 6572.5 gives -0.03 mag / 12.2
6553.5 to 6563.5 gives 0.01 mag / 11.8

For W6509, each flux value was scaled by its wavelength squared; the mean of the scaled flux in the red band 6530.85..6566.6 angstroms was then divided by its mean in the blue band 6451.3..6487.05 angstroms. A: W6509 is 1.05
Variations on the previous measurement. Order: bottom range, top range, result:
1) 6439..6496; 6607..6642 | 1.07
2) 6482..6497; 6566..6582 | 1.14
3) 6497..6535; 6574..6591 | 1.14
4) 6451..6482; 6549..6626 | 1.08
